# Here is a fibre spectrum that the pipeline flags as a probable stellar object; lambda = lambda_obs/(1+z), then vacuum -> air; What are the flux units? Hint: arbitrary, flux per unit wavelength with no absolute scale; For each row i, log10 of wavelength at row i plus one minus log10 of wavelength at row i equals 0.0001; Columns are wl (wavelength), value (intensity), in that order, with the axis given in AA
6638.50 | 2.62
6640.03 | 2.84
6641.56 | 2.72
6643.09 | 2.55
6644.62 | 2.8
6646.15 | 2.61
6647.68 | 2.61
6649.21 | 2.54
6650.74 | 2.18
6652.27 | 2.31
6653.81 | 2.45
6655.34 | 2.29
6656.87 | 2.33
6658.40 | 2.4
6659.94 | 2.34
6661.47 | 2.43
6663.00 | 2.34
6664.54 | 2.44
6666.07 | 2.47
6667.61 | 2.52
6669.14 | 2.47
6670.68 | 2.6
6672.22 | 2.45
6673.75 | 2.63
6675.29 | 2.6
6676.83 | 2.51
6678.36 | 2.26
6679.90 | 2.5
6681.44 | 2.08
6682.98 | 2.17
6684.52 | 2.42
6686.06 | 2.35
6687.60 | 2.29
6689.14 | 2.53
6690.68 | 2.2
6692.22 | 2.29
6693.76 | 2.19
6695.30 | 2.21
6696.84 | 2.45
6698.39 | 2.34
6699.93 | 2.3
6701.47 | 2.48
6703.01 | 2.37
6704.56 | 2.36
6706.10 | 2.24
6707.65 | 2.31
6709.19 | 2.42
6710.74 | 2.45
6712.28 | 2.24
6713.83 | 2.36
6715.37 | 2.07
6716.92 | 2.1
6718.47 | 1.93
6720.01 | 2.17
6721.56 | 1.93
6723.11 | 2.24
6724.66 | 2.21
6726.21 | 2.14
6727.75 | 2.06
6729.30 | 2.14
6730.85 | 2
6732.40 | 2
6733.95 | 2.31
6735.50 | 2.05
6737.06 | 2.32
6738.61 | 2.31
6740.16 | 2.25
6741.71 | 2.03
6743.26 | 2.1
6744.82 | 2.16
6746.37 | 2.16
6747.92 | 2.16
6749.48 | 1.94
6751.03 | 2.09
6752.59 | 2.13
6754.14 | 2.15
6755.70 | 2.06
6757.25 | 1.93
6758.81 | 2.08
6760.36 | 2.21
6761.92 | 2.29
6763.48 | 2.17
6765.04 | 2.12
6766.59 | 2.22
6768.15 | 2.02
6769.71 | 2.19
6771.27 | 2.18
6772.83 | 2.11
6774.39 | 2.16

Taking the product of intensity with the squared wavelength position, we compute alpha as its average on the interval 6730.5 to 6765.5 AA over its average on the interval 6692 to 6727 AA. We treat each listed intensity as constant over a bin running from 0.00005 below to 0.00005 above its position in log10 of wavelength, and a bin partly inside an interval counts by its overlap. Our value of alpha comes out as 1.0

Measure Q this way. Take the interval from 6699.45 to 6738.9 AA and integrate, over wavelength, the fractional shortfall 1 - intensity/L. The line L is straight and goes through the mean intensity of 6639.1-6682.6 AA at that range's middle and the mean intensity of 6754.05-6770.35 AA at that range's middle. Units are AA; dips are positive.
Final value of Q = 1.1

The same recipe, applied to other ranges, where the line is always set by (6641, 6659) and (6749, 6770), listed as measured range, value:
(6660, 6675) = -0.4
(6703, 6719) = 0.1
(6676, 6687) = 0.2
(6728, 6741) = 0.2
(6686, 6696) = 0.2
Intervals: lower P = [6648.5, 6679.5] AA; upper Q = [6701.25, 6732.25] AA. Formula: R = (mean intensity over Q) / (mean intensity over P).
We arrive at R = 0.9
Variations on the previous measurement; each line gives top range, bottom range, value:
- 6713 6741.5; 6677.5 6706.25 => 0.92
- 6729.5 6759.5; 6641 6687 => 0.87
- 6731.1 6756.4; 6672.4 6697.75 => 0.91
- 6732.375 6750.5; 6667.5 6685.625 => 0.89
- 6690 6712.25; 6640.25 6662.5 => 0.94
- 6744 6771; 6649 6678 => 0.87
